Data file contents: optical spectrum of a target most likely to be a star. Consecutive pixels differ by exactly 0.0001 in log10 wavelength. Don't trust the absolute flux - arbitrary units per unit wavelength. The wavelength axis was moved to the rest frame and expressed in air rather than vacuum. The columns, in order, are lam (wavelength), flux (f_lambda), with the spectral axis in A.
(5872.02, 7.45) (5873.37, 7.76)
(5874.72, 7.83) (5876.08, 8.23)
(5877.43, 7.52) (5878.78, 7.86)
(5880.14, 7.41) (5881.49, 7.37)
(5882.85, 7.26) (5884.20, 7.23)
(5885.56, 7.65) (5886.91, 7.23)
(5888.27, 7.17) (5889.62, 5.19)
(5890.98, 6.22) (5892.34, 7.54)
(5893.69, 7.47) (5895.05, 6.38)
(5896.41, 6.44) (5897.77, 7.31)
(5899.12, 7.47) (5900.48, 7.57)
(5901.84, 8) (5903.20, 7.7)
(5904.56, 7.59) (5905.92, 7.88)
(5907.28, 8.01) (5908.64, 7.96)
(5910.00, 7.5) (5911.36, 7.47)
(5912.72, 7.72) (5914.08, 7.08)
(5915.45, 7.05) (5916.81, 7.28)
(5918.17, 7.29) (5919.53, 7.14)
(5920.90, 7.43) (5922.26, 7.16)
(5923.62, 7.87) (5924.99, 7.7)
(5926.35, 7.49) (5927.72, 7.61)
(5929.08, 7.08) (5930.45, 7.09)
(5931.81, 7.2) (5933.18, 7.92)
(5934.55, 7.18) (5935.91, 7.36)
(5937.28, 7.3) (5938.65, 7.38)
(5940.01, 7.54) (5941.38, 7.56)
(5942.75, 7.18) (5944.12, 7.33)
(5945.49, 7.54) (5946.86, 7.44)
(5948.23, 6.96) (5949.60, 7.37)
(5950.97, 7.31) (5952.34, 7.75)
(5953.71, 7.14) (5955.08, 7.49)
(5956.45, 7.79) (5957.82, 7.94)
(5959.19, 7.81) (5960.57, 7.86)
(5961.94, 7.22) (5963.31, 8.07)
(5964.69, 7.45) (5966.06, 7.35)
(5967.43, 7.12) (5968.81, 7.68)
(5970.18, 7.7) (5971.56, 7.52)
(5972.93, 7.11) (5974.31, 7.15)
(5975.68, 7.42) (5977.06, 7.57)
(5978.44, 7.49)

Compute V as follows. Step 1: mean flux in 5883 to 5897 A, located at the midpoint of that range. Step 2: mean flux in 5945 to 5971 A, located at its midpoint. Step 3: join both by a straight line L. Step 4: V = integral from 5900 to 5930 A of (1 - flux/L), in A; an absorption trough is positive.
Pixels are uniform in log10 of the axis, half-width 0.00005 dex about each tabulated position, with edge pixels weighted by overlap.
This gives -1.7 A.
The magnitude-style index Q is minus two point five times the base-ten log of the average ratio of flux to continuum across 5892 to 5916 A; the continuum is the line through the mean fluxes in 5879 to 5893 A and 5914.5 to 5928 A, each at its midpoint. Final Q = -0.03 mag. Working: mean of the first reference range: 7.05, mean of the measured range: 7.45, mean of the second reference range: 7.39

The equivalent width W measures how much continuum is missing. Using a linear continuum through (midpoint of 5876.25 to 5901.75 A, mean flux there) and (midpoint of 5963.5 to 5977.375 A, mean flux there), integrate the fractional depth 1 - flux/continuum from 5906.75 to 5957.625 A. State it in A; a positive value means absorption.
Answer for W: -0.8 A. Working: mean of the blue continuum 7.17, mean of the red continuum 7.42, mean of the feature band 7.43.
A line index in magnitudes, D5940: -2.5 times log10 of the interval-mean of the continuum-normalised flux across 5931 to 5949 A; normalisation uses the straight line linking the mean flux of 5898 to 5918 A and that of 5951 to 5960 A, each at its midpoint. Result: 0.035 mag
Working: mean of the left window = 7.58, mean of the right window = 7.63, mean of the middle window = 7.37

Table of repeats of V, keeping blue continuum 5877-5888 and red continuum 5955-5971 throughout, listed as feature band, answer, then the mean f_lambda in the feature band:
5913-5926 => 0.3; 7.35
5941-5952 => 0.4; 7.34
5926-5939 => 0.3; 7.35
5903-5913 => -0.3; 7.73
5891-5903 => 0.4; 7.23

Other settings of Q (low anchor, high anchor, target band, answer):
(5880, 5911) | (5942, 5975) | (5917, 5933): 0.00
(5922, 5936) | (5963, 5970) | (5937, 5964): 0.00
